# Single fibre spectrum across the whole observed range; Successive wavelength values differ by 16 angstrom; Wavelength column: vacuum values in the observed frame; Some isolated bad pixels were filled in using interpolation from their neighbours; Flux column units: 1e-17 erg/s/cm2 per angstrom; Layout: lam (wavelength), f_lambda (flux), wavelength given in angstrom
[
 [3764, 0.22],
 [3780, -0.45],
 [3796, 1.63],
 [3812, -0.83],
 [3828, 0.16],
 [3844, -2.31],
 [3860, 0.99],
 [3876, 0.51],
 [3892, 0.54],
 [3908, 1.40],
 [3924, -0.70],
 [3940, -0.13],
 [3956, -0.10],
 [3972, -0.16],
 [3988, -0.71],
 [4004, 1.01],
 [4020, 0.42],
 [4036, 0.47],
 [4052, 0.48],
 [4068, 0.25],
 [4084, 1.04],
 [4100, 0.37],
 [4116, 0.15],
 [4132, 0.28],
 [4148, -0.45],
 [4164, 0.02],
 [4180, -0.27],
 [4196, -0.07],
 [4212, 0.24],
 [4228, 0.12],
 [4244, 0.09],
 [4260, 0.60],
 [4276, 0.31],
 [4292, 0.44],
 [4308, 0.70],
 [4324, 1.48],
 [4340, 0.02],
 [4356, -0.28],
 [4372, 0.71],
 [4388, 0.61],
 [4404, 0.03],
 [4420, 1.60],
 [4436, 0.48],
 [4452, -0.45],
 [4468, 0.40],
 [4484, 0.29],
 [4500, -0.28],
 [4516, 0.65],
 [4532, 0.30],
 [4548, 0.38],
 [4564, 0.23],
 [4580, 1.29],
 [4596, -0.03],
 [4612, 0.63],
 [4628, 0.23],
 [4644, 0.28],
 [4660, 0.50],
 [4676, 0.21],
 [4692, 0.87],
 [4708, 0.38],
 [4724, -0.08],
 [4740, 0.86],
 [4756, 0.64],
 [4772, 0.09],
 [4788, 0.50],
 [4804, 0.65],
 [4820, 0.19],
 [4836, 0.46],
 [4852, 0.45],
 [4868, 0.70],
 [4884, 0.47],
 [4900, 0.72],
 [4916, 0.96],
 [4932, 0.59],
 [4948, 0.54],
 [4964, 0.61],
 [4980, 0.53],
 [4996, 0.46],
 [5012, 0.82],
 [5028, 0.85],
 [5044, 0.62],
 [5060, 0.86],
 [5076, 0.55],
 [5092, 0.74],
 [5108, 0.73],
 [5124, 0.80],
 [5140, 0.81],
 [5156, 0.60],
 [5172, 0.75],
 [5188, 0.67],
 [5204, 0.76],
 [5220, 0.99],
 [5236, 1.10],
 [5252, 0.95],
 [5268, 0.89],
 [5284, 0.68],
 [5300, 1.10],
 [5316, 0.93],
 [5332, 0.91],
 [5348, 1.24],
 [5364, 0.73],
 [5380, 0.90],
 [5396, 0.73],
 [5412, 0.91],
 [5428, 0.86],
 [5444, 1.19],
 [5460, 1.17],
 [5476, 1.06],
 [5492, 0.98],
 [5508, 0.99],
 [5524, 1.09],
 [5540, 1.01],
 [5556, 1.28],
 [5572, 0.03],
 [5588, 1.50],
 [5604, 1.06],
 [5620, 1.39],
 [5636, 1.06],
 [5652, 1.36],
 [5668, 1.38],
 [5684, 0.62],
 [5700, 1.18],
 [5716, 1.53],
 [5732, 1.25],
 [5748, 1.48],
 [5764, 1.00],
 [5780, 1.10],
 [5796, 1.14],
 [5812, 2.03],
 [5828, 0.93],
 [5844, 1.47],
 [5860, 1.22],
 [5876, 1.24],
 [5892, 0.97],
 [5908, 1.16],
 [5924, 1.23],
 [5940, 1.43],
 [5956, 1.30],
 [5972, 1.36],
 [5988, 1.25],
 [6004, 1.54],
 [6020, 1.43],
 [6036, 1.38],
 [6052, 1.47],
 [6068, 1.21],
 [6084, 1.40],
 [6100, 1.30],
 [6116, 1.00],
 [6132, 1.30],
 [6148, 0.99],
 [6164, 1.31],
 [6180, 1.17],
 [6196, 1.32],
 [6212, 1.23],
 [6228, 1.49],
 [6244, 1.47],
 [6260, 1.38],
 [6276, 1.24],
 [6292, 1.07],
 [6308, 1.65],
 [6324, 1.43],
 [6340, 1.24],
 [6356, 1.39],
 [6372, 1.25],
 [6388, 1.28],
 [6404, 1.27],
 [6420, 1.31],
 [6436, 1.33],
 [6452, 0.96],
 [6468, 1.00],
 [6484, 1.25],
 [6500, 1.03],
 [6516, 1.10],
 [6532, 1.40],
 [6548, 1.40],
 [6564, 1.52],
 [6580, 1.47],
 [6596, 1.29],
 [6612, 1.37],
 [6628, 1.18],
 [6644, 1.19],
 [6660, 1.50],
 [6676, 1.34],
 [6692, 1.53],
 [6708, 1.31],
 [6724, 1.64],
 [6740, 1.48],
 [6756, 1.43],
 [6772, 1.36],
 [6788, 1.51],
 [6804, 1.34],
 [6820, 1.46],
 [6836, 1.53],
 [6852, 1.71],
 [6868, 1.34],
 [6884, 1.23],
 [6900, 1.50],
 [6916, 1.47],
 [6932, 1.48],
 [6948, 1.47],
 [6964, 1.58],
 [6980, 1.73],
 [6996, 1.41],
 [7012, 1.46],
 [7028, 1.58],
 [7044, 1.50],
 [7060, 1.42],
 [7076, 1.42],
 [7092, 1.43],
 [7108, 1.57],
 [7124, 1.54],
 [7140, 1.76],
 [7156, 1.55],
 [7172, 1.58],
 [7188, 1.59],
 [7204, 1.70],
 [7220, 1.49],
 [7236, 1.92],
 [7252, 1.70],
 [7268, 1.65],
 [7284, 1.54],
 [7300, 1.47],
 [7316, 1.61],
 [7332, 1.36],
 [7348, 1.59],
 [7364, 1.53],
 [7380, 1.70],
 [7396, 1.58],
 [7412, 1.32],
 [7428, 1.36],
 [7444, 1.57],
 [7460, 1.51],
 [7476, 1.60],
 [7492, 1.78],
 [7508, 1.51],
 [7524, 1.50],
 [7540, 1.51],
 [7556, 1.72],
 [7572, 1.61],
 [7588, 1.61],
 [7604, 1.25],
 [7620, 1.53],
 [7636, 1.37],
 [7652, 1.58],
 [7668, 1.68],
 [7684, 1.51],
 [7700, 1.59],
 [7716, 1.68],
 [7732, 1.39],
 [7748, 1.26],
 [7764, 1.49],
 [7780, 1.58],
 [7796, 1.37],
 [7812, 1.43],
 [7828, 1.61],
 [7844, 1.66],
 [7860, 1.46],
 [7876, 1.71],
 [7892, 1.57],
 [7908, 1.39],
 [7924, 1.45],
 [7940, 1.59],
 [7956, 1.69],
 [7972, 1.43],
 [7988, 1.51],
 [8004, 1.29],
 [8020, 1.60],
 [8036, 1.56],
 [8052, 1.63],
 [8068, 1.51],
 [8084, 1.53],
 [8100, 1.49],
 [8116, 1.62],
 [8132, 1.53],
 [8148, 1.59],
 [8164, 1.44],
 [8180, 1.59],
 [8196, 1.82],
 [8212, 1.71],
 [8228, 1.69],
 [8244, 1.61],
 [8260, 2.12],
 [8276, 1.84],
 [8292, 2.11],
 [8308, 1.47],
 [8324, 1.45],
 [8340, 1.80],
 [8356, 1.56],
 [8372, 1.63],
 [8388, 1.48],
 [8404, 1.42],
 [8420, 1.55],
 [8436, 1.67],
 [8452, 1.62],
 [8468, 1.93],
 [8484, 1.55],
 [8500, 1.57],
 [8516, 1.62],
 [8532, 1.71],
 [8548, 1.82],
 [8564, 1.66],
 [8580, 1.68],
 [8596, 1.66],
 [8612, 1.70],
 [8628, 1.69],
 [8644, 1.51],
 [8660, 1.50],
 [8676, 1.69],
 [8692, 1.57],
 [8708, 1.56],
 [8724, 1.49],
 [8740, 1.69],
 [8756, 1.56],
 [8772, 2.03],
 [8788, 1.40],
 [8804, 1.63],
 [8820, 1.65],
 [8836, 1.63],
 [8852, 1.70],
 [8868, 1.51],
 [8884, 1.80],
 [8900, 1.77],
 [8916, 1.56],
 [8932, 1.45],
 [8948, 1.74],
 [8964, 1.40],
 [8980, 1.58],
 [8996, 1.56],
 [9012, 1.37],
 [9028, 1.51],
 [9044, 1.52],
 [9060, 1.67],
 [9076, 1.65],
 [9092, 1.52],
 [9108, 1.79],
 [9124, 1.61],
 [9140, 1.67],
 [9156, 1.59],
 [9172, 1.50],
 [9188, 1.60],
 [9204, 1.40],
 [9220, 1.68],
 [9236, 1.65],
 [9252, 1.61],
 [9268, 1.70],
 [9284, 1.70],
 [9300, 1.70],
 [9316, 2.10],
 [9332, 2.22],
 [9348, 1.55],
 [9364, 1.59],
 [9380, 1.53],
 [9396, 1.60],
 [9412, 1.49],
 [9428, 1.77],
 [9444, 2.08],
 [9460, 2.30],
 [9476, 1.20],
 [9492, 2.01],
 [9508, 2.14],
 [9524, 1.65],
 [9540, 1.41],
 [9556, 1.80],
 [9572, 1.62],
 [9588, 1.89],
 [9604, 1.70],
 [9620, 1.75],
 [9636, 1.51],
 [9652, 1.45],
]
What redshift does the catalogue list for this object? 0.26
